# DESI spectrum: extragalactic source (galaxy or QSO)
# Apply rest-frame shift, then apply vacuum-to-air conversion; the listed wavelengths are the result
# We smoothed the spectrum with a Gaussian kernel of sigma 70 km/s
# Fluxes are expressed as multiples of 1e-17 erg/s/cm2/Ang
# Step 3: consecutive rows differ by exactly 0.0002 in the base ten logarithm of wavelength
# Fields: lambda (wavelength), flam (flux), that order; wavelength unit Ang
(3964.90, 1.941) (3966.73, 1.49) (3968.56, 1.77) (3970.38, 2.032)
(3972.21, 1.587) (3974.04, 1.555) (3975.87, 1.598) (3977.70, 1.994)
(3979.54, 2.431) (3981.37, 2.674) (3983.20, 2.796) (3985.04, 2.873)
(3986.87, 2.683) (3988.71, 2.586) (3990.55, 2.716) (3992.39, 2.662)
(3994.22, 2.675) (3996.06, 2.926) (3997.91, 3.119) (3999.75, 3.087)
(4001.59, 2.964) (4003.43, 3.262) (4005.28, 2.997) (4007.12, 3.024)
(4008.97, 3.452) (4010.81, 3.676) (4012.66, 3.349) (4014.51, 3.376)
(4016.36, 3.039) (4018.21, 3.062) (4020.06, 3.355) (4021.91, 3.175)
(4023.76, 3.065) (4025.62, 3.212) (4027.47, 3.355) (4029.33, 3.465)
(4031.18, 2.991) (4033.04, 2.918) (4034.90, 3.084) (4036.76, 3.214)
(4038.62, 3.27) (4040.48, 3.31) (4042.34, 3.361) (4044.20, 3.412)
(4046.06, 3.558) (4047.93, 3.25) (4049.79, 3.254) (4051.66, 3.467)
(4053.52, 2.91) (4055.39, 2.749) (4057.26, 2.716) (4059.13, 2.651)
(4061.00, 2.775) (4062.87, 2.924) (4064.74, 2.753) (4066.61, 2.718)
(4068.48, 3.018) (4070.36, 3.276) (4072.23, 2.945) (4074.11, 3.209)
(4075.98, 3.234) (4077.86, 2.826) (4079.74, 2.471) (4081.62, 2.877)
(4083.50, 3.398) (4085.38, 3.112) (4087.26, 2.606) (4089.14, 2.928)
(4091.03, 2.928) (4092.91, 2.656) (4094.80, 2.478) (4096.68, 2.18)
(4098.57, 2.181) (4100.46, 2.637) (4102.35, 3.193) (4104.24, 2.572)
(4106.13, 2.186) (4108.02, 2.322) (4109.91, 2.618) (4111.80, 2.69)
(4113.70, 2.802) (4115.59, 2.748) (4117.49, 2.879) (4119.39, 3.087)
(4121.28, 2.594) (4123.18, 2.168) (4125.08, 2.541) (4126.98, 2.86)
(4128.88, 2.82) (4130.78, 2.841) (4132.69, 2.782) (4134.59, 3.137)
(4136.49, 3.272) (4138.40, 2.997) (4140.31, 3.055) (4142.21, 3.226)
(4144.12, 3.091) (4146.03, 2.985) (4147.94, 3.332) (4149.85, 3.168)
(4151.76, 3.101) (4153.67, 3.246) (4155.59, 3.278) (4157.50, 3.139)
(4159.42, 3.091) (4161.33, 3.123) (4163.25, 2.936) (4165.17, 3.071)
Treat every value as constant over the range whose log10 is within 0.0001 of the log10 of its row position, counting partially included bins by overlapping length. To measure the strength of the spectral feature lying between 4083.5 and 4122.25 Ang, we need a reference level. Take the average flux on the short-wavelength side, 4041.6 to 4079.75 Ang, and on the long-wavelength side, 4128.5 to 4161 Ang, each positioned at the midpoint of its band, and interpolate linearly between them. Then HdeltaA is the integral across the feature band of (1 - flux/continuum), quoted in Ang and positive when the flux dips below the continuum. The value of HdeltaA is 4.8 Ang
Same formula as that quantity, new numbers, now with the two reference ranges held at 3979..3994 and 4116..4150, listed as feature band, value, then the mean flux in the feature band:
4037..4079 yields -4.0 Ang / 3.07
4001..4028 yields -4.9 Ang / 3.23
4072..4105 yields 0.6 Ang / 2.8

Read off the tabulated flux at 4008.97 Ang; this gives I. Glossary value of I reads 3.452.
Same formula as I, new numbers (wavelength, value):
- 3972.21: 1.587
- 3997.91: 3.119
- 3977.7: 1.994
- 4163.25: 2.936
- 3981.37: 2.674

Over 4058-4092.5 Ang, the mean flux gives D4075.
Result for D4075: 2.92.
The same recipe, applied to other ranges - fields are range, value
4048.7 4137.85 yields 2.81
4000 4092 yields 3.1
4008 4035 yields 3.24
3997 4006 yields 3.09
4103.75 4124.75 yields 2.61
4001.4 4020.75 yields 3.24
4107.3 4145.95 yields 2.83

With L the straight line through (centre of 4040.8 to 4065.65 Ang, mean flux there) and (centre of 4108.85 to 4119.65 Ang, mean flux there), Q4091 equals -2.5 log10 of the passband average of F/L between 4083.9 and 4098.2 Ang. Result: 0.07 mag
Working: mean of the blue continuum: 3.07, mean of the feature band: 2.7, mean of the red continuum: 2.78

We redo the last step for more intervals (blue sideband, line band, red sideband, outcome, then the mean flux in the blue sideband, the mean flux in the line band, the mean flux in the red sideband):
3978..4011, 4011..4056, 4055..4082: -0.122 mag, 2.89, 3.23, 2.88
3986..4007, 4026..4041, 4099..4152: -0.117 mag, 2.89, 3.2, 2.84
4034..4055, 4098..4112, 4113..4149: 0.181 mag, 3.27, 2.55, 2.91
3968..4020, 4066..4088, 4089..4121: -0.121 mag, 2.73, 2.98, 2.64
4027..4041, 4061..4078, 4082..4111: -0.034 mag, 3.19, 2.99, 2.67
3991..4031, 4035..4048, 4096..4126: -0.121 mag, 3.15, 3.33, 2.59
